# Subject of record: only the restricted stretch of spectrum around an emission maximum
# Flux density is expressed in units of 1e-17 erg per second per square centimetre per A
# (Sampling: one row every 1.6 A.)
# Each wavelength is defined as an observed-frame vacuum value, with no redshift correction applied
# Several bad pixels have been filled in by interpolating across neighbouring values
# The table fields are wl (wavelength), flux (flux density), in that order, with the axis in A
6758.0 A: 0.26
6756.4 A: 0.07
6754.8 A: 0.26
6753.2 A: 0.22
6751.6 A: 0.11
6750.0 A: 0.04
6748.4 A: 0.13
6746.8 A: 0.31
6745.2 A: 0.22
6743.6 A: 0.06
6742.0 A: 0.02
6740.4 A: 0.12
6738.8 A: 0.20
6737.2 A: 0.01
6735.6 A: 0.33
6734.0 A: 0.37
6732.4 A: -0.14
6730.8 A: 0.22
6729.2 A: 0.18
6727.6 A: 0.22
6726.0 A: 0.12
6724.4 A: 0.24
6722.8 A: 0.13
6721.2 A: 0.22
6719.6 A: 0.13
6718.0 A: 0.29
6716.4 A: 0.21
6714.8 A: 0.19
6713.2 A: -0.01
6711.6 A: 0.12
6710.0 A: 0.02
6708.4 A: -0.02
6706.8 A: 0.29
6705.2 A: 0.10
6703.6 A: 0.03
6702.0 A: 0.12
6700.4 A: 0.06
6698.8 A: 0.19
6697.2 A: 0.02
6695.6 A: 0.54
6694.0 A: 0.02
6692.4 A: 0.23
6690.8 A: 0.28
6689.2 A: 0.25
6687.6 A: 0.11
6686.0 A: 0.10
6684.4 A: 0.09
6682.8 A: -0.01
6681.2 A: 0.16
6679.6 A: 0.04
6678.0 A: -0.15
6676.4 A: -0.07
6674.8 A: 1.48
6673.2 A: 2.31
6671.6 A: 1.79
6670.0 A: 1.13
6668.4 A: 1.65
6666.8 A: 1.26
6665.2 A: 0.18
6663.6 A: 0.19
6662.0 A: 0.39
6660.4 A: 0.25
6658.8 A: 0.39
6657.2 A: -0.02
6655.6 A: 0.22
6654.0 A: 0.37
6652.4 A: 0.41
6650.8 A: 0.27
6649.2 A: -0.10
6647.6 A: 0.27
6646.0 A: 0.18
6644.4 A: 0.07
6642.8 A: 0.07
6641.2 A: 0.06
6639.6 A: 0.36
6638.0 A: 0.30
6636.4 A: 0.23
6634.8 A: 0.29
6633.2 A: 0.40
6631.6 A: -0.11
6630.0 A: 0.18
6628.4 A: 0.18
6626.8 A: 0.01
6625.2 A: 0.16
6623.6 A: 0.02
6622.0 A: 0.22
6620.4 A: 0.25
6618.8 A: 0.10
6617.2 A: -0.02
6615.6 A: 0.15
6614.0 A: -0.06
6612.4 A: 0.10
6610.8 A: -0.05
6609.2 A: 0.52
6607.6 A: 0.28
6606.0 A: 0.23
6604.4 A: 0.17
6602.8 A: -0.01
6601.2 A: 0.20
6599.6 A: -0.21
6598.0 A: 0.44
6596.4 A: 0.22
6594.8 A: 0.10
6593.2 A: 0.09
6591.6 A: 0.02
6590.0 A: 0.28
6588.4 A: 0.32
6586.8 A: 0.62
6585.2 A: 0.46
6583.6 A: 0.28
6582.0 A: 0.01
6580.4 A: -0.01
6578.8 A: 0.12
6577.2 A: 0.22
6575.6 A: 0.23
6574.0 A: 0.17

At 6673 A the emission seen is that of [O II]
